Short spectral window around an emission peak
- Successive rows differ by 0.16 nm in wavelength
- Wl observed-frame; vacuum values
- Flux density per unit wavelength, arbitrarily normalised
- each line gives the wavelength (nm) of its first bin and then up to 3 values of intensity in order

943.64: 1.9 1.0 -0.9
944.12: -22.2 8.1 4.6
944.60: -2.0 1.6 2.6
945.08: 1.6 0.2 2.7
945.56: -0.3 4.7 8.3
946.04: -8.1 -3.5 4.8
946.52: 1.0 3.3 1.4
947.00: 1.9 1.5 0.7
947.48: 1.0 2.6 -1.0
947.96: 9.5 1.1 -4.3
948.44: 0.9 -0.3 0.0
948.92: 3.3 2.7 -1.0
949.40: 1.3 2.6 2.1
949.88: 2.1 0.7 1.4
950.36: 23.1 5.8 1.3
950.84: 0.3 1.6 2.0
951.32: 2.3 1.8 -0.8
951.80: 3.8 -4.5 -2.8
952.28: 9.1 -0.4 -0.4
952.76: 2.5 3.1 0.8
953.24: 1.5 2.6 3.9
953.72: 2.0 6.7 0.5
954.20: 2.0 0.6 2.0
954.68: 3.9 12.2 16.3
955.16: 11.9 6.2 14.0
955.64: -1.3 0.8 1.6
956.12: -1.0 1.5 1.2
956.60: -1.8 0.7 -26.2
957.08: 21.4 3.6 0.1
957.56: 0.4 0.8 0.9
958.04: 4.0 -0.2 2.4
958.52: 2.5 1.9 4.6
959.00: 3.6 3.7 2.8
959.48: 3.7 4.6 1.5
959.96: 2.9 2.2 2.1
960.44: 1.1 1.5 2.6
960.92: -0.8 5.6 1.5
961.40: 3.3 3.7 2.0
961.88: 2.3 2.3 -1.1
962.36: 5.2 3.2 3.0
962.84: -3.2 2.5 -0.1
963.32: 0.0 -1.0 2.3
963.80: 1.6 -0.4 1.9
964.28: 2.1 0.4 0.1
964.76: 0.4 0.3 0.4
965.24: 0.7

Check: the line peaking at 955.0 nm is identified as [O III] 5007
